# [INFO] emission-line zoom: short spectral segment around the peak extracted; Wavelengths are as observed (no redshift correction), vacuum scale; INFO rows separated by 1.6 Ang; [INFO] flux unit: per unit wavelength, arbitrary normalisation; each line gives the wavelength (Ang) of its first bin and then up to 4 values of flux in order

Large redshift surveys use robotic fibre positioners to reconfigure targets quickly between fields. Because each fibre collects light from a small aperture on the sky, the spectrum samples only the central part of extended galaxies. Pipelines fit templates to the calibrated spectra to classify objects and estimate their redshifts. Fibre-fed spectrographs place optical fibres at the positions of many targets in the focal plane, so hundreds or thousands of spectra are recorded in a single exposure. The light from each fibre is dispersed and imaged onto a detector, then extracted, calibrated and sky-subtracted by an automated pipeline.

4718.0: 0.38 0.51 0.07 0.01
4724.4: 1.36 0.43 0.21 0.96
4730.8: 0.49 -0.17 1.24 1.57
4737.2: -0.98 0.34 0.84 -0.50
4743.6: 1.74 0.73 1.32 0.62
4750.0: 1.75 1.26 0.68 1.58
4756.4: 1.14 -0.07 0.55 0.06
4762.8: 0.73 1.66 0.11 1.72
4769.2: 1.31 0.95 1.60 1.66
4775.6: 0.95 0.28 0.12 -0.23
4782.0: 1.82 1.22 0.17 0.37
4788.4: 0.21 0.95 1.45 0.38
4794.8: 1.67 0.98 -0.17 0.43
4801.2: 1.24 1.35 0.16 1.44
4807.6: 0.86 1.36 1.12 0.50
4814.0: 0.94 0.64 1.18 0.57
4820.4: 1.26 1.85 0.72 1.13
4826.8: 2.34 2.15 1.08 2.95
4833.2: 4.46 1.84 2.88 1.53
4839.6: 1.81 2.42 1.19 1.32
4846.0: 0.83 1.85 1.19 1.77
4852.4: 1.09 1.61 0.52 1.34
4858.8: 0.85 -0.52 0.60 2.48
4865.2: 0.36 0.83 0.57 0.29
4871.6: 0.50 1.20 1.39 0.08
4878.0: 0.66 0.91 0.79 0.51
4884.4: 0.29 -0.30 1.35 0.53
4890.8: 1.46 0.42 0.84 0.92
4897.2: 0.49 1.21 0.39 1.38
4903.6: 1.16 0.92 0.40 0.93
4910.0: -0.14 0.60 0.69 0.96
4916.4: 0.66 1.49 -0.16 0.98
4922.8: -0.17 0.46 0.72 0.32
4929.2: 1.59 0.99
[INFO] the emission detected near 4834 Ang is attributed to C IV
